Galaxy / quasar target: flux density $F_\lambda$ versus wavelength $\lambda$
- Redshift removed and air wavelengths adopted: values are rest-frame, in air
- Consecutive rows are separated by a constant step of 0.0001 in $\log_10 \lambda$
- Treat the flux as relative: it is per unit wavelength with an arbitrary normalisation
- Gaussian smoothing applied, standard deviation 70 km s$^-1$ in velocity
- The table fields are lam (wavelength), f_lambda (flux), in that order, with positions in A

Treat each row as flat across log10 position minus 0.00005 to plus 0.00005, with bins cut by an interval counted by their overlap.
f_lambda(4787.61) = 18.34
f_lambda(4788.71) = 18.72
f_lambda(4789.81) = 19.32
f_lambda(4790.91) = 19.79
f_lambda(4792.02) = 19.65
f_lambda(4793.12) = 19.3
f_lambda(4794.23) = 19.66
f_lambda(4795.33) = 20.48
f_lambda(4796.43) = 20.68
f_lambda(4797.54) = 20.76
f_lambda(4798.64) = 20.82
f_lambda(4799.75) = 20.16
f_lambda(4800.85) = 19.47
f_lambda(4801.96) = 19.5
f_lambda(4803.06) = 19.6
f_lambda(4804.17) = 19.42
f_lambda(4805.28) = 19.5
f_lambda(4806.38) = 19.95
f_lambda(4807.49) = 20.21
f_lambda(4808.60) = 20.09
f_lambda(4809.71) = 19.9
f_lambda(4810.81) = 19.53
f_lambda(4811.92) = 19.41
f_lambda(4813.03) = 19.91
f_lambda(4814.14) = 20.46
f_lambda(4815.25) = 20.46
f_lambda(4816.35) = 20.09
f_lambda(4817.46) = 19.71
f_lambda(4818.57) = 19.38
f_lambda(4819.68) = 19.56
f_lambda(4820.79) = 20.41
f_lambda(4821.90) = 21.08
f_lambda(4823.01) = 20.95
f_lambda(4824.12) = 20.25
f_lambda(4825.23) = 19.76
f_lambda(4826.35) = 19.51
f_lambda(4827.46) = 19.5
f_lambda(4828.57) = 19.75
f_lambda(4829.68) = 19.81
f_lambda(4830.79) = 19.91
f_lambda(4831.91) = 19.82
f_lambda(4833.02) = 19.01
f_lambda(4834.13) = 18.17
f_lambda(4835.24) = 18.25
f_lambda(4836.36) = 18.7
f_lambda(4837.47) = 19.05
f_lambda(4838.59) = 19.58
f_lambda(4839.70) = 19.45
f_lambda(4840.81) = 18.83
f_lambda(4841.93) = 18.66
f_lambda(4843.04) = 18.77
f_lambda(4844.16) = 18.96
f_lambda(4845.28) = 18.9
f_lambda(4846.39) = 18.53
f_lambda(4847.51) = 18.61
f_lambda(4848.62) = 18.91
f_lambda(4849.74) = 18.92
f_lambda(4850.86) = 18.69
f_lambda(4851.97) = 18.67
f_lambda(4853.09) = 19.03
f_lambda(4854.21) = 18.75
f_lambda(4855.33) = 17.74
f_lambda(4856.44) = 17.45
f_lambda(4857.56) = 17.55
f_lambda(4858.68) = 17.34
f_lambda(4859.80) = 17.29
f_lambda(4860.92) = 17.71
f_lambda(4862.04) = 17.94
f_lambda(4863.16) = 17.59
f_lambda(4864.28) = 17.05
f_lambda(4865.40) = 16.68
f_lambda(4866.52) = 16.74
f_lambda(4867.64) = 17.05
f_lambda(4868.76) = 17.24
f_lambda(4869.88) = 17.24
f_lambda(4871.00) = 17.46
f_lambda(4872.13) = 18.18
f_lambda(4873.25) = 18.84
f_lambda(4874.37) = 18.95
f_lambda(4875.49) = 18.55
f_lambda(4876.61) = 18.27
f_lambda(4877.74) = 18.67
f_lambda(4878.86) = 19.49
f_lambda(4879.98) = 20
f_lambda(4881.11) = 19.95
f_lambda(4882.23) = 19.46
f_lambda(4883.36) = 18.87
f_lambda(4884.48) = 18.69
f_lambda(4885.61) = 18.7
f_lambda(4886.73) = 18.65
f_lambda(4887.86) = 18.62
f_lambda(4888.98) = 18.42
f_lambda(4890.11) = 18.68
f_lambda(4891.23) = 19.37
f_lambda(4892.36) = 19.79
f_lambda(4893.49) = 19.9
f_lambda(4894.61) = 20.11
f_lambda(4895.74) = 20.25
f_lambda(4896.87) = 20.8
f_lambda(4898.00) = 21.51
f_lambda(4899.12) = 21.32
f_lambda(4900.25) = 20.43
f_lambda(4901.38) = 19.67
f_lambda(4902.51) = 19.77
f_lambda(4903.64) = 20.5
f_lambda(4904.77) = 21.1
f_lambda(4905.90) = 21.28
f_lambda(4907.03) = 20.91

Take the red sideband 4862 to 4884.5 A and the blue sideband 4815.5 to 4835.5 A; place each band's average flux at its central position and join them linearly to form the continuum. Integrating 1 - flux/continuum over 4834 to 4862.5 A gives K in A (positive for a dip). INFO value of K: 0.8 A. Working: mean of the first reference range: 19.8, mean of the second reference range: 18.2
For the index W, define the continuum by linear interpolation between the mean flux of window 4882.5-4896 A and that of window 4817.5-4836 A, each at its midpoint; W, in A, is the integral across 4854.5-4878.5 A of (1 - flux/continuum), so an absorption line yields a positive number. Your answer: 2.0 A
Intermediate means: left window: 19.7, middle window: 17.7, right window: 19.2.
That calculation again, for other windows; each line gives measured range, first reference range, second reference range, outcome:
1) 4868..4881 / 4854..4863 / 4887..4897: 0.0 A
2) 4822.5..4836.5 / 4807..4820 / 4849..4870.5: -0.3 A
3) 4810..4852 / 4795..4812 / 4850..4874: -1.1 A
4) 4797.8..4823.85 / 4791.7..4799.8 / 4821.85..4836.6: -0.1 A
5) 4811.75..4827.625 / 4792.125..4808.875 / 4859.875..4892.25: -0.4 A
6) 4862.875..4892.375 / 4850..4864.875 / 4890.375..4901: 1.2 A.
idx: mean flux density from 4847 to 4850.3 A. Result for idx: 18.8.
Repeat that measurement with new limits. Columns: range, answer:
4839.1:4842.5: 19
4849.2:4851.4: 18.8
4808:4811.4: 19.8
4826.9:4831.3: 19.8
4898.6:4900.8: 20.9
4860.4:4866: 17.4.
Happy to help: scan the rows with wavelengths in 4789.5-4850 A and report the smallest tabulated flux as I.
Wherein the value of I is 18.17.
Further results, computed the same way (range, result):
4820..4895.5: 16.68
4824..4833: 19.5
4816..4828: 19.38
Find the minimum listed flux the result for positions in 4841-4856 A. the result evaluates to 17.74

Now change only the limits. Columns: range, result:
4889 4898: 18.68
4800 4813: 19.41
